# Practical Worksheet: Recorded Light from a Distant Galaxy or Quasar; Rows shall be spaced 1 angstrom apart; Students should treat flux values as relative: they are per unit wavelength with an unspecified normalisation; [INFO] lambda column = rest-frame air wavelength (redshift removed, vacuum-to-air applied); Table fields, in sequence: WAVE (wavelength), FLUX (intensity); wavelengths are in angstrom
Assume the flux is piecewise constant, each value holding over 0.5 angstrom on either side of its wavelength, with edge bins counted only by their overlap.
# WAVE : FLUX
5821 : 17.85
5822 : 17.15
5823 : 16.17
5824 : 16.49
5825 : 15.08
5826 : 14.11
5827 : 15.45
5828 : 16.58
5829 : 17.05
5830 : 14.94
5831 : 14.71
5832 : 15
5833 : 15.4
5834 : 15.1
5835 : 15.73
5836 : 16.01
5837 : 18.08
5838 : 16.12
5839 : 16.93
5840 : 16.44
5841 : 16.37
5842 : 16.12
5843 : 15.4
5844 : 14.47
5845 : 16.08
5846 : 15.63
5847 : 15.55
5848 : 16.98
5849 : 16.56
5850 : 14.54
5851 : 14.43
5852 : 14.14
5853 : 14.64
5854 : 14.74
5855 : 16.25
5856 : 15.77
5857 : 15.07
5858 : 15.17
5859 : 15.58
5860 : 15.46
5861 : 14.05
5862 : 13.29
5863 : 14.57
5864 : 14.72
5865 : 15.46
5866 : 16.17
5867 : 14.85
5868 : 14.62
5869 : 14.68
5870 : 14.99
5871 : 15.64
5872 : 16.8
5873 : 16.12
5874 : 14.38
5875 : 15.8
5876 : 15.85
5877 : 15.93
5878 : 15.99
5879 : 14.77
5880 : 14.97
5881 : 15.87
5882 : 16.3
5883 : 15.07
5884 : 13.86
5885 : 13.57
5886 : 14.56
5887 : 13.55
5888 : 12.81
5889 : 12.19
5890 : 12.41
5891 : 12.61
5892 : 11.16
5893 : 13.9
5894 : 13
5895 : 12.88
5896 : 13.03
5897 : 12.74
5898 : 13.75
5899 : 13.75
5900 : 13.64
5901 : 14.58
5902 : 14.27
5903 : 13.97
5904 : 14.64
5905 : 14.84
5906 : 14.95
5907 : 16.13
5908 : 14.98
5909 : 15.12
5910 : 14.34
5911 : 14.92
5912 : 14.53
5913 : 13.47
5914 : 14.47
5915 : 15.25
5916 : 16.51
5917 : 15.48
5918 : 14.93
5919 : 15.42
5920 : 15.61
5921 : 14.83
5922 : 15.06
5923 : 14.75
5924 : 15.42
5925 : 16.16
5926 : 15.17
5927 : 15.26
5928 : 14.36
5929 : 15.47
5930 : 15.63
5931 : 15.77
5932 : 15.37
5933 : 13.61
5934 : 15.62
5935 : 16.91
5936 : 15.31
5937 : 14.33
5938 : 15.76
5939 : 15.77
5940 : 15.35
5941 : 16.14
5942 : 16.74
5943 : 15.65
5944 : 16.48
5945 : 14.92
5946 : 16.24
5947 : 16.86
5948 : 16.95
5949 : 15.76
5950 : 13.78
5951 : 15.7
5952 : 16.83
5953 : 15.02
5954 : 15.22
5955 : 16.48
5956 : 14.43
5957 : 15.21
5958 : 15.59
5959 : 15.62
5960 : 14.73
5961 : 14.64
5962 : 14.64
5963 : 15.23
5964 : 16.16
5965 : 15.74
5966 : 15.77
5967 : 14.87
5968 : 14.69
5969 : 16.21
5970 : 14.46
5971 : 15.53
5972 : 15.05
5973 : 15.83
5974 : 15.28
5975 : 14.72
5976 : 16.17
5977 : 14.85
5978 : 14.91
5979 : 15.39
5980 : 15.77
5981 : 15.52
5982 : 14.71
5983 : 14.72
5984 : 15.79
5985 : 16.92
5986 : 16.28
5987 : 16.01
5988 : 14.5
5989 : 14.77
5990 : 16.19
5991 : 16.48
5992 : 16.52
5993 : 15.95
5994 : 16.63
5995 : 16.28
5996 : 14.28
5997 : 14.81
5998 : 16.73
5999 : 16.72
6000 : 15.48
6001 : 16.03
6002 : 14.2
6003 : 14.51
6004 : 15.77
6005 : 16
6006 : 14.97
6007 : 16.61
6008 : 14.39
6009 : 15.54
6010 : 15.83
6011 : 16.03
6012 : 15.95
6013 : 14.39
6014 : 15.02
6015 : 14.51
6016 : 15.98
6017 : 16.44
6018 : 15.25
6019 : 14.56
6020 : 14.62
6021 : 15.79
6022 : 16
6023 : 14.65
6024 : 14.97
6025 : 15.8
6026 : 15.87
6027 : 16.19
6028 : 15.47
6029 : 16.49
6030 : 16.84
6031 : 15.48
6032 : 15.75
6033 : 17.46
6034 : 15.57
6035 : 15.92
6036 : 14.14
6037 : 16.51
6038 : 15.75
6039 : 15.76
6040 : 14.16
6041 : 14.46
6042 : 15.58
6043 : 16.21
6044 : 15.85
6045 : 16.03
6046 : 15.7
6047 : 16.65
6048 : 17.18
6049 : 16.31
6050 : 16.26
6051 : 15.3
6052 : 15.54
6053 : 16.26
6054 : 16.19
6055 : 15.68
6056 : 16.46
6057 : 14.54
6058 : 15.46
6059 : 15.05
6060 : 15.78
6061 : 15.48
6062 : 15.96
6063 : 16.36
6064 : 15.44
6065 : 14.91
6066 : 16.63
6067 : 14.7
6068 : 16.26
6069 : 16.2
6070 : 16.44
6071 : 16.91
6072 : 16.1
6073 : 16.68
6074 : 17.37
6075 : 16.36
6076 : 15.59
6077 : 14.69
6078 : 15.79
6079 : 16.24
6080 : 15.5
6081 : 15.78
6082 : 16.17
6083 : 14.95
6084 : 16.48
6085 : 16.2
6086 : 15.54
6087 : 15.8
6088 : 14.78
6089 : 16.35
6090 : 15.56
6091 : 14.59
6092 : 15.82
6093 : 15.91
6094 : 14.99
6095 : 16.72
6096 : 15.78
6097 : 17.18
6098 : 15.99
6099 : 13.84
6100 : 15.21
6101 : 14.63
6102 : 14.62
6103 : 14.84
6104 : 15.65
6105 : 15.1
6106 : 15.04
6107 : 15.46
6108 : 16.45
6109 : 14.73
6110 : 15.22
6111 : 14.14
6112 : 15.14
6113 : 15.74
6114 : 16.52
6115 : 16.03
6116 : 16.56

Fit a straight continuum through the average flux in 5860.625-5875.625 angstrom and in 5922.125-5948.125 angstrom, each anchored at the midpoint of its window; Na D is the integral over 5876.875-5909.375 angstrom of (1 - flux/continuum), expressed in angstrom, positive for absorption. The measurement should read 2.5 angstrom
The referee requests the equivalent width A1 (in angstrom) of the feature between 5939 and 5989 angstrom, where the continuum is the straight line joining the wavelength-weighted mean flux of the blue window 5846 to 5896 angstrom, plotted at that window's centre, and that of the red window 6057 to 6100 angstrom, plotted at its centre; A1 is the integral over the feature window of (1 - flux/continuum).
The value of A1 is -1.0 angstrom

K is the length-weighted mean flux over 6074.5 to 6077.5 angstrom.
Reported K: 15.5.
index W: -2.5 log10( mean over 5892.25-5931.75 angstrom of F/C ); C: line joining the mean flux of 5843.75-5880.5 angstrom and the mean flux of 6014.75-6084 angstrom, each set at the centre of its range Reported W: 0.05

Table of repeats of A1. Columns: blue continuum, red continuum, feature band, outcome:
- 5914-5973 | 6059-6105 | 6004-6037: 0.0 angstrom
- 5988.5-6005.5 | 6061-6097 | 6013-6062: 0.4 angstrom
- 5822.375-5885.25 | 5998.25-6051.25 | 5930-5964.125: 0.0 angstrom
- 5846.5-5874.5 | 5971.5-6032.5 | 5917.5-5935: 0.1 angstrom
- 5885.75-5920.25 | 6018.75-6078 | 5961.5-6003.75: -1.3 angstrom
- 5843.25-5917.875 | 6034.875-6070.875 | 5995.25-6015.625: 0.1 angstrom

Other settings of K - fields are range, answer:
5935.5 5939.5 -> 15.3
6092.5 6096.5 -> 15.8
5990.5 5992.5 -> 16.5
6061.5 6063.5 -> 16.2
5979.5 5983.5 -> 15.2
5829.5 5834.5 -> 15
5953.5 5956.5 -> 15.4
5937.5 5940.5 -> 15.6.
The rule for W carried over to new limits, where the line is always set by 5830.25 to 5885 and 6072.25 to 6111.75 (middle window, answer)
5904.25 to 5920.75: 0.029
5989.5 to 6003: -0.021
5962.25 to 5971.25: 0.008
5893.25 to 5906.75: 0.115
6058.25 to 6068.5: -0.006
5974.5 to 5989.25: 0.006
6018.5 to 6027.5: 0.010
